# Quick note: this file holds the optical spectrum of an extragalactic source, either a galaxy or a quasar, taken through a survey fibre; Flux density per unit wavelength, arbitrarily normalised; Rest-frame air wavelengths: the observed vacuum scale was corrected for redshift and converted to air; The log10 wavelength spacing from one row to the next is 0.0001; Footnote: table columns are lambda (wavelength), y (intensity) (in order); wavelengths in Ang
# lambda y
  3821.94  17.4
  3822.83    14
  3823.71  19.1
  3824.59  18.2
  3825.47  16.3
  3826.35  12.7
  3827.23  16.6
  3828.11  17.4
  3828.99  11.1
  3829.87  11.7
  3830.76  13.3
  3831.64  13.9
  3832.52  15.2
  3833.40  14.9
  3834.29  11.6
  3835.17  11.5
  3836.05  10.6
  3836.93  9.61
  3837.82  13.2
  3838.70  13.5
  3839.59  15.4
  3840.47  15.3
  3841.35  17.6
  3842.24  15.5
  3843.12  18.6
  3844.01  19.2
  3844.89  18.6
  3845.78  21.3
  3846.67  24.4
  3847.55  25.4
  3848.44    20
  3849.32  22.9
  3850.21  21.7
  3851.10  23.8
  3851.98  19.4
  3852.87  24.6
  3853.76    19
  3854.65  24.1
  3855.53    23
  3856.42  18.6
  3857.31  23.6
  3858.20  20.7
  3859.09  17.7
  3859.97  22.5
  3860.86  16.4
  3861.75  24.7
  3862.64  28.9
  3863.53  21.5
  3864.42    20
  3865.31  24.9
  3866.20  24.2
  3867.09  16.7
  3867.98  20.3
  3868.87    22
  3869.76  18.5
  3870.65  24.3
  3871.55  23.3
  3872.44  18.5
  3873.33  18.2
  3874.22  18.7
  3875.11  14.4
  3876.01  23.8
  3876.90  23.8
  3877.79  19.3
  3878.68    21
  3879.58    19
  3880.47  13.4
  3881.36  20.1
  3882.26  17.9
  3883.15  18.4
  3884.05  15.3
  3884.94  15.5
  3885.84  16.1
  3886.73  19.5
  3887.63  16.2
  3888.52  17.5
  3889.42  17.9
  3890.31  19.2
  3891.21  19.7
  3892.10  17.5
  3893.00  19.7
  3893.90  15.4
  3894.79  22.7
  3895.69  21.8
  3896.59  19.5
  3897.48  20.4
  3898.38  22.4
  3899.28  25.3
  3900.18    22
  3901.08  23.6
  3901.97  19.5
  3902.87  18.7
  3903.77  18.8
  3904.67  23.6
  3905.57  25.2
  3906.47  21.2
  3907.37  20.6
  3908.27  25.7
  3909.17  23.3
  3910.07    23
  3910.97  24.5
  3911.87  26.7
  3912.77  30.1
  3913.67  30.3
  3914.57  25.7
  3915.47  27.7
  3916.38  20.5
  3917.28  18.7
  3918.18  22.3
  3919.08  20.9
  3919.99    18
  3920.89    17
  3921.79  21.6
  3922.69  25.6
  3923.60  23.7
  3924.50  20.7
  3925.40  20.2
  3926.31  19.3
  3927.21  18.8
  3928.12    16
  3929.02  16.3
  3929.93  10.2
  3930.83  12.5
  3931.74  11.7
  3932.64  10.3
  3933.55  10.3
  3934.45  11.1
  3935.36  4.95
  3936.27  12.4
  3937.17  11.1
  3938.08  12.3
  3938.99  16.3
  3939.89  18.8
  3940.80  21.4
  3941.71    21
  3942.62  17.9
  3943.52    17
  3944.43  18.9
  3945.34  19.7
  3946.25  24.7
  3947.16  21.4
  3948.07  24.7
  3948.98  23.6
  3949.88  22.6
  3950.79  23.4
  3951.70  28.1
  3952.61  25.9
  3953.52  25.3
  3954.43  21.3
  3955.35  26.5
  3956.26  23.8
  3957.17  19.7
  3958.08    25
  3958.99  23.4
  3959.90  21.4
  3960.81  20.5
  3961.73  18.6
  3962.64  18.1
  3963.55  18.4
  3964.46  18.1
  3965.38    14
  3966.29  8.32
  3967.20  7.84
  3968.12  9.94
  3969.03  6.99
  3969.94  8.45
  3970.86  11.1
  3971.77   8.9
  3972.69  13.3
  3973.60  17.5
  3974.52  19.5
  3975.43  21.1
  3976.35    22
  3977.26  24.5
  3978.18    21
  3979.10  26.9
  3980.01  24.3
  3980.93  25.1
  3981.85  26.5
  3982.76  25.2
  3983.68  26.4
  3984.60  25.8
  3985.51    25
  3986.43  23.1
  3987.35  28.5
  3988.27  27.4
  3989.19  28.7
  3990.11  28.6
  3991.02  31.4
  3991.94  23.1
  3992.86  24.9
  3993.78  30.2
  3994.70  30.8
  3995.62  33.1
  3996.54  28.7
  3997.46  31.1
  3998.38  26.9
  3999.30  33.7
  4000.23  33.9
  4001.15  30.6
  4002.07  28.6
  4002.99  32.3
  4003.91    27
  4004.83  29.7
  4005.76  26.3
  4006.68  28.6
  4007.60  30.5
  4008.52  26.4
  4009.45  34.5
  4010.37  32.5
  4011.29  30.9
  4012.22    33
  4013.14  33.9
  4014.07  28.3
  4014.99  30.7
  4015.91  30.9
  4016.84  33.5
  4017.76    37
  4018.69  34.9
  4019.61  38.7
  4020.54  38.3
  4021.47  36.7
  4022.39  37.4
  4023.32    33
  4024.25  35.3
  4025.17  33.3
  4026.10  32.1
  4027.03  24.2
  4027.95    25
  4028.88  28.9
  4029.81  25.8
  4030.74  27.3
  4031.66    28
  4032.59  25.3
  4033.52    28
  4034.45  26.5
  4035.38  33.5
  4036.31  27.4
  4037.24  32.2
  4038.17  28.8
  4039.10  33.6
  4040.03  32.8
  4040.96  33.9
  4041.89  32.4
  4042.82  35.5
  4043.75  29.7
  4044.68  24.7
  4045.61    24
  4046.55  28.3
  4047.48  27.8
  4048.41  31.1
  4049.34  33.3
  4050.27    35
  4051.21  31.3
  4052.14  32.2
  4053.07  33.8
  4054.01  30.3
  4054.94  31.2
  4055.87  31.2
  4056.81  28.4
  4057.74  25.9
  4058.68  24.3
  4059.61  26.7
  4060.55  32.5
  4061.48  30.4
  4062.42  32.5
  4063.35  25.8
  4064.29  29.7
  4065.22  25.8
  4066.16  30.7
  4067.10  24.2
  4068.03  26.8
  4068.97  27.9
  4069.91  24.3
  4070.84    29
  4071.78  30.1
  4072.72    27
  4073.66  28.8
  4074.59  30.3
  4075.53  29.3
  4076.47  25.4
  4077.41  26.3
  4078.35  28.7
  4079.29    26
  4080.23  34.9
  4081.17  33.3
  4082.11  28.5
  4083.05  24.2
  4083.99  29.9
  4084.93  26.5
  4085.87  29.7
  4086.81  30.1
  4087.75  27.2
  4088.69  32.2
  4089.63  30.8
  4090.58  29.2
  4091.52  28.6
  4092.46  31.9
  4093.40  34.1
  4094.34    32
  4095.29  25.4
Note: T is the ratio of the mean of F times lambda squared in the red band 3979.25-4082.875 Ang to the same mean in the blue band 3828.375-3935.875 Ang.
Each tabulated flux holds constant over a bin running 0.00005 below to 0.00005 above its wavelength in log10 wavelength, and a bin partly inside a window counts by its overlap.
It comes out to 1.65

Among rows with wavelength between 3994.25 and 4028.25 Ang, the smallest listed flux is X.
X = 24.2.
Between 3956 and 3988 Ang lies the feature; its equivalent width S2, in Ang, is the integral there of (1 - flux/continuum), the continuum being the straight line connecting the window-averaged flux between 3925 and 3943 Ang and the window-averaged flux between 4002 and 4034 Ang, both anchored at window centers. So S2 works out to 3.9 Ang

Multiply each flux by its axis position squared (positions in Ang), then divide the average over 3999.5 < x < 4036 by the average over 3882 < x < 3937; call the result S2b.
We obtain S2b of 1.7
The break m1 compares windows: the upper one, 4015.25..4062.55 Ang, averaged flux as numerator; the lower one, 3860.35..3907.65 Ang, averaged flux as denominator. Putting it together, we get 1.53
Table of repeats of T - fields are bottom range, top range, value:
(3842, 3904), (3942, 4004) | 1.18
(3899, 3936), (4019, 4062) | 1.62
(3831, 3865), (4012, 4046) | 1.81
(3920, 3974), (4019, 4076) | 1.79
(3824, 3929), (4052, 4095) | 1.62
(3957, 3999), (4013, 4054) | 1.47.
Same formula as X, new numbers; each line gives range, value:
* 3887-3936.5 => 4.95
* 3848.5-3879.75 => 14.4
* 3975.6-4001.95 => 21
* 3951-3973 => 6.99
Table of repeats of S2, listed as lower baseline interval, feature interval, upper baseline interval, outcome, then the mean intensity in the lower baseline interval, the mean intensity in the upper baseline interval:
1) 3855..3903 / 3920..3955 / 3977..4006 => 8.36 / 20.1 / 27.8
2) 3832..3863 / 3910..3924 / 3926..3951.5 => -4.99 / 18.9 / 16.8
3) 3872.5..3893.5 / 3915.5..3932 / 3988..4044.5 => 2.39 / 18.3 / 30.7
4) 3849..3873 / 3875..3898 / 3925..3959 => 2.18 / 21.7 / 18.6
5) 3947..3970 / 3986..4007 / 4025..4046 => -4.03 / 19.6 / 29.2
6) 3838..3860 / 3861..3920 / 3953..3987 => -3.23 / 20.1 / 19.6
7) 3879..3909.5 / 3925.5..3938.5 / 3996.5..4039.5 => 5.76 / 19.8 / 30.9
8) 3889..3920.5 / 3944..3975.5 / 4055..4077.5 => 6.85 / 22.1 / 28.1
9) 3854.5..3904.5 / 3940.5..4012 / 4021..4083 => 5.60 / 20.1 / 29.6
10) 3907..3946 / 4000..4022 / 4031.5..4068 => -4.71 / 19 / 29.7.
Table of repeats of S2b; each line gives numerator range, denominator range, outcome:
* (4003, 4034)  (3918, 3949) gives 1.87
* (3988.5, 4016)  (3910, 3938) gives 1.68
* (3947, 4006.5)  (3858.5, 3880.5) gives 1.18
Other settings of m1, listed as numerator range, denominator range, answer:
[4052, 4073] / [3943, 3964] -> 1.29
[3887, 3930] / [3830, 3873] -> 1.11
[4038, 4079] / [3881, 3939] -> 1.52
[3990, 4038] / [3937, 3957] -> 1.44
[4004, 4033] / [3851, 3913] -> 1.51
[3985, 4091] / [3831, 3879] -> 1.53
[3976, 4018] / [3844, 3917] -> 1.36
